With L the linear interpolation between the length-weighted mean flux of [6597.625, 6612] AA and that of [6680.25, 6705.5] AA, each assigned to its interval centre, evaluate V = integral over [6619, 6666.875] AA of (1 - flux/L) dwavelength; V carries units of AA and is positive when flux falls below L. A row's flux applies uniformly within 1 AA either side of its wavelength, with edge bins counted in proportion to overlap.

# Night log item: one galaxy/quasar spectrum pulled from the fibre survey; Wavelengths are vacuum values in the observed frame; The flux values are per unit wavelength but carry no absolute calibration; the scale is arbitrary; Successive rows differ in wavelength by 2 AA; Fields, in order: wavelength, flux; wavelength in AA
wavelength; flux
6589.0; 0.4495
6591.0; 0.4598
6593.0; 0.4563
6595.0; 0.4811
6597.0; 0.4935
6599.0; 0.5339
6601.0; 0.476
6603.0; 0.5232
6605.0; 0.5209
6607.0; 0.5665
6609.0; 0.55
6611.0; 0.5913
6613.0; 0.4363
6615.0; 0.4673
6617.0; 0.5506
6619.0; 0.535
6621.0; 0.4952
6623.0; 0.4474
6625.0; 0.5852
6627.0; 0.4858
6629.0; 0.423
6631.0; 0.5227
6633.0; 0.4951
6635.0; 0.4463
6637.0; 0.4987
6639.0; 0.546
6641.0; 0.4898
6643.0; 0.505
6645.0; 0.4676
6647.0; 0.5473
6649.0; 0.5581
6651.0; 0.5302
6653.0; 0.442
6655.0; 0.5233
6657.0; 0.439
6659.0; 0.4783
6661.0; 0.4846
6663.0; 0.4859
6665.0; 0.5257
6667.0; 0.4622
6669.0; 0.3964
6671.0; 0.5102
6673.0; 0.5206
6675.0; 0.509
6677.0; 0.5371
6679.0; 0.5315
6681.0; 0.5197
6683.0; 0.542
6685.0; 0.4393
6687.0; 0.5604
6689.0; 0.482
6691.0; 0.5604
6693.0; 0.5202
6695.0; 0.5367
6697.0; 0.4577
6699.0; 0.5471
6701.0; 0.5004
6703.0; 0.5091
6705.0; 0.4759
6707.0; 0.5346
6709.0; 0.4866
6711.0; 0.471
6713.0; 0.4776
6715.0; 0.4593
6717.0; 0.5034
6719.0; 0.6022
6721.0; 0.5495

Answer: 2.6 AA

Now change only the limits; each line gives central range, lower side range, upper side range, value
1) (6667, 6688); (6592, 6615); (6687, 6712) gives 0.2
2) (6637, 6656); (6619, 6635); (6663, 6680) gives -0.6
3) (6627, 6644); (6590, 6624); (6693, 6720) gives 0.5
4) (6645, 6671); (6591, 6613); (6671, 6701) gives 1.4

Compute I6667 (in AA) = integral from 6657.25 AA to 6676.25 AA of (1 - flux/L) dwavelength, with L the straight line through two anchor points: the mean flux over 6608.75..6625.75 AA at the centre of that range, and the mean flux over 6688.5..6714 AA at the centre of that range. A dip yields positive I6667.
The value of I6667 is 0.9 AA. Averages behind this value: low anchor 0.515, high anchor 0.505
